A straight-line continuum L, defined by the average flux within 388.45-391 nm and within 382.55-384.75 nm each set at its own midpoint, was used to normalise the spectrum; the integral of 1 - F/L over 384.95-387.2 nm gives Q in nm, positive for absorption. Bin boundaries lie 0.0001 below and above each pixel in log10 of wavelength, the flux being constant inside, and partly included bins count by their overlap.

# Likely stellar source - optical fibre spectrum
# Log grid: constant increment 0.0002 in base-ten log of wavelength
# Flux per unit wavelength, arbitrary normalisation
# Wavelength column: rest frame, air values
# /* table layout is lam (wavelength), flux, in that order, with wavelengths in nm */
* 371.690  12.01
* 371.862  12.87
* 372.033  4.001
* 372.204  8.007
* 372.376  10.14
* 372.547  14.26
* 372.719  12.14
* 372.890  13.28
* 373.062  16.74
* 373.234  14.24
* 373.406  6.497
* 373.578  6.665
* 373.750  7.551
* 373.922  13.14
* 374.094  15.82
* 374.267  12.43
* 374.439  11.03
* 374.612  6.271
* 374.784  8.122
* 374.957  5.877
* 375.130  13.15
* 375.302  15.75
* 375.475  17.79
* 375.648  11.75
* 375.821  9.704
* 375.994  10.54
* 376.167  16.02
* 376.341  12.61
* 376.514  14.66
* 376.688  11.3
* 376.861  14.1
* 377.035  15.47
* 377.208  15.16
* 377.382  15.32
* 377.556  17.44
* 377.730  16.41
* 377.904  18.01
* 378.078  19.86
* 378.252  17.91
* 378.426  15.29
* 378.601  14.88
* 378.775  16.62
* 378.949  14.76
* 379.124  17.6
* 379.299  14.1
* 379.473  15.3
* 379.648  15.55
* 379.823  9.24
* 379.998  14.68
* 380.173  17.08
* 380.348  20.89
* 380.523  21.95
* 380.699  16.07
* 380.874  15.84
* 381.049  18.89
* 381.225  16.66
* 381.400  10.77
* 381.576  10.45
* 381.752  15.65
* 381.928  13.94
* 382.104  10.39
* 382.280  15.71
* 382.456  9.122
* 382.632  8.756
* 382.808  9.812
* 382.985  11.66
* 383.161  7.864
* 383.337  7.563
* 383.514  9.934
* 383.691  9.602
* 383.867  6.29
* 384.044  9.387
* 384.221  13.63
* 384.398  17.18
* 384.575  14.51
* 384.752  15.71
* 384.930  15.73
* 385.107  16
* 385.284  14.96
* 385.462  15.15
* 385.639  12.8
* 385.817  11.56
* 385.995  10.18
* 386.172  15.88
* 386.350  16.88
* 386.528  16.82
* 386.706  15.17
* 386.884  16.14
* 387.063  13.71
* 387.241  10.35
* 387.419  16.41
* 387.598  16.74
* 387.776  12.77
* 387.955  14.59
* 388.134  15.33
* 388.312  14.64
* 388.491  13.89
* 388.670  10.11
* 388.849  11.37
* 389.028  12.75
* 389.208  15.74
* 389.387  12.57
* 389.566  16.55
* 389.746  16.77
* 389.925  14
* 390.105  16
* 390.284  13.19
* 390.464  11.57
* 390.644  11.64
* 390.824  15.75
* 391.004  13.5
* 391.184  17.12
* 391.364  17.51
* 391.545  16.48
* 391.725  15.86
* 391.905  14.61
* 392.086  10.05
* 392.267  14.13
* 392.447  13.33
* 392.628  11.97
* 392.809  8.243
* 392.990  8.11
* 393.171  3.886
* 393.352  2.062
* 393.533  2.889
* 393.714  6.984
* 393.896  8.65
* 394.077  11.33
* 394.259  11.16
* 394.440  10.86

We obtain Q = -0.50 nm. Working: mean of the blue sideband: 10.7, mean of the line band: 14.6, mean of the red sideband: 13.7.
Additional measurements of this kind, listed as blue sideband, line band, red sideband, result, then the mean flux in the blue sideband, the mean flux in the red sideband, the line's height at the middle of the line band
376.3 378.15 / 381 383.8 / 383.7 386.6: 0.56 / 15.5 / 13.8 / 14.4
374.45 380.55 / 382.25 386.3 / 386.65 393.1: 0.57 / 14.5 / 13.8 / 14.1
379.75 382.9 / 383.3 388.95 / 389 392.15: 0.35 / 14.2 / 14.6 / 14.4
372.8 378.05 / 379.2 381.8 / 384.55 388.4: -0.36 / 12.8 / 14.6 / 13.7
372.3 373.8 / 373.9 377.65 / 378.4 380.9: 0.12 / 11.4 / 16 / 13.3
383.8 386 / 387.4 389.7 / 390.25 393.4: -0.22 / 13.5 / 12.3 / 12.9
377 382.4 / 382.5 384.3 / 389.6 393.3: 0.66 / 15.7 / 13.1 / 14.9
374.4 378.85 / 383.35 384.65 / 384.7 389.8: 0.27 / 13.9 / 14.4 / 14.2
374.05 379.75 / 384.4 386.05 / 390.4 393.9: -0.23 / 14.1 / 11.3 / 12.6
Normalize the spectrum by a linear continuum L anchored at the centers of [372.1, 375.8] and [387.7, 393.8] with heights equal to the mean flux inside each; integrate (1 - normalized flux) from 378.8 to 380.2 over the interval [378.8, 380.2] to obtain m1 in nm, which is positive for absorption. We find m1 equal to -0.36 nm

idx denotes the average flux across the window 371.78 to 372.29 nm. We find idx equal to 8.27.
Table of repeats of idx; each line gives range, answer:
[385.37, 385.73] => 14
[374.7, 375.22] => 9.11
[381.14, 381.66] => 12.6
